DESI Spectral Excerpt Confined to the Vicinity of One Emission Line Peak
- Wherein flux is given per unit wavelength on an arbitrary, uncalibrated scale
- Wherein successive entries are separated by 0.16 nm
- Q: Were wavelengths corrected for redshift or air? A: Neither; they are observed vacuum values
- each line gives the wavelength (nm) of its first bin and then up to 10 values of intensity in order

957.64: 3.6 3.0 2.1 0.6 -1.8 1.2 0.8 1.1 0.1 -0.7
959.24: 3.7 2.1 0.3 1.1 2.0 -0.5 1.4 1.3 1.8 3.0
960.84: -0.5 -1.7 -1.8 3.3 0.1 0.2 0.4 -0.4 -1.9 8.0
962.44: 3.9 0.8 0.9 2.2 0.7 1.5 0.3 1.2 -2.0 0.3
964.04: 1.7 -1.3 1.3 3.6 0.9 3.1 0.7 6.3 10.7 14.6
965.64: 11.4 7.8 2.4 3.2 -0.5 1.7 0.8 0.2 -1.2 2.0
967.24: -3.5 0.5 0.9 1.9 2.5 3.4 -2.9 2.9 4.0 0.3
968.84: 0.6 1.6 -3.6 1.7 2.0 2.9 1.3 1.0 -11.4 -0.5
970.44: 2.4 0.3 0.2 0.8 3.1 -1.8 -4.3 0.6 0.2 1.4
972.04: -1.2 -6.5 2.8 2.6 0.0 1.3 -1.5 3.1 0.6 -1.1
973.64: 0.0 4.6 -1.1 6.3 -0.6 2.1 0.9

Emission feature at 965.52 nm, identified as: [O III]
